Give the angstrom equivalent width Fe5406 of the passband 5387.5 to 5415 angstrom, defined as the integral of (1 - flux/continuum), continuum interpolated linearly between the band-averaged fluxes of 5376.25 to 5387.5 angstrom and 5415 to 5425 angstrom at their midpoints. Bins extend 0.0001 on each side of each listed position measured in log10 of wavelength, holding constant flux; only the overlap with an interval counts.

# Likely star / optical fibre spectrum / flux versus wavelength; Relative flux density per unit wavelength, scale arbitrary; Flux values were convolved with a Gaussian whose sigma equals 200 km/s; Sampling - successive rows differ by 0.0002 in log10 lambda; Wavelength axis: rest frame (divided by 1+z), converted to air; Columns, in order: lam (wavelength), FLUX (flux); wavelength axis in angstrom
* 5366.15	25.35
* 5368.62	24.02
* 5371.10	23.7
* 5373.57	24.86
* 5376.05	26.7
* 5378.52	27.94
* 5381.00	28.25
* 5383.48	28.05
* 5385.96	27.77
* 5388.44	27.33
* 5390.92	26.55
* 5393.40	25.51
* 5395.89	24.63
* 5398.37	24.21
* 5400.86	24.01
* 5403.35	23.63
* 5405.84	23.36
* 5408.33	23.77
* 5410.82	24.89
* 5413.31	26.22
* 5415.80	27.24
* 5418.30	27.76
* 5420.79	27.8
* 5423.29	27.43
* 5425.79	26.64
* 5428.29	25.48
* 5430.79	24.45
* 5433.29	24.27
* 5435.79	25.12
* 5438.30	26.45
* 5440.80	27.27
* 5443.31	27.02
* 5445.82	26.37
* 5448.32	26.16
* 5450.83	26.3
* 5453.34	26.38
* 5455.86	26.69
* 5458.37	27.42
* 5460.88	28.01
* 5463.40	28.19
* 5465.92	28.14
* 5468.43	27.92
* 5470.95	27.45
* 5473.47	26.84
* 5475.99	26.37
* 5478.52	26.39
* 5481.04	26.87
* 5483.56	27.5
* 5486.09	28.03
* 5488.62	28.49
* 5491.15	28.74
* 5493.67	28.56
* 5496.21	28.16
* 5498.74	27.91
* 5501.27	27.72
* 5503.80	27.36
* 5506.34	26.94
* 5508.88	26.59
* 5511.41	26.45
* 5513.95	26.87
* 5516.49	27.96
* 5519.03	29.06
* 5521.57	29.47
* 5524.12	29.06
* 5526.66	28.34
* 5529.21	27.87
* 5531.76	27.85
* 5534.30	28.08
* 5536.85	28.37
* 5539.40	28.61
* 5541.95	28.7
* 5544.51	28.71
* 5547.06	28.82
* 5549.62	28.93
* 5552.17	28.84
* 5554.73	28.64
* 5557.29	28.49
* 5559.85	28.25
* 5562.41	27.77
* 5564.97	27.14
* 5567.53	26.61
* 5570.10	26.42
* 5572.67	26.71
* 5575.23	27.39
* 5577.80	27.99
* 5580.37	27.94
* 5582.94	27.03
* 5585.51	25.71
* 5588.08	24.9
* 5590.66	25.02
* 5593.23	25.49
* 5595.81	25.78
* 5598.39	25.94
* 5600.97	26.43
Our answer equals 2.7 angstrom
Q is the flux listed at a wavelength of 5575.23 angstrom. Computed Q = 27.39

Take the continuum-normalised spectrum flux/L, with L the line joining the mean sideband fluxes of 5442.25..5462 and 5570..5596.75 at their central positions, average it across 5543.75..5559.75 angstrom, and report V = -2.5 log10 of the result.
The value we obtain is -0.09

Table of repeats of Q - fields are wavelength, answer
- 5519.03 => 29.06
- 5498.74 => 27.91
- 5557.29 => 28.49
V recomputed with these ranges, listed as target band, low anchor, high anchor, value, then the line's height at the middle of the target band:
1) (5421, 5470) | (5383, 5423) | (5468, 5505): 0.003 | 26.7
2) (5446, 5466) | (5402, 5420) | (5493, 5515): -0.030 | 26.3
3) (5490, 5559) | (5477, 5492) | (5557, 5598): -0.038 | 27.2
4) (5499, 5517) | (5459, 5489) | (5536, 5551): 0.037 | 28.1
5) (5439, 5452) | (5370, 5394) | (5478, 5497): 0.032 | 27.4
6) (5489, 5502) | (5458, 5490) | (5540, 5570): -0.022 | 27.7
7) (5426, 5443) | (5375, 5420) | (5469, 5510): 0.040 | 26.6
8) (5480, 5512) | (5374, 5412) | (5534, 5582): -0.020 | 27.2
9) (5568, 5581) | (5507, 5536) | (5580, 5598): -0.036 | 26.3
